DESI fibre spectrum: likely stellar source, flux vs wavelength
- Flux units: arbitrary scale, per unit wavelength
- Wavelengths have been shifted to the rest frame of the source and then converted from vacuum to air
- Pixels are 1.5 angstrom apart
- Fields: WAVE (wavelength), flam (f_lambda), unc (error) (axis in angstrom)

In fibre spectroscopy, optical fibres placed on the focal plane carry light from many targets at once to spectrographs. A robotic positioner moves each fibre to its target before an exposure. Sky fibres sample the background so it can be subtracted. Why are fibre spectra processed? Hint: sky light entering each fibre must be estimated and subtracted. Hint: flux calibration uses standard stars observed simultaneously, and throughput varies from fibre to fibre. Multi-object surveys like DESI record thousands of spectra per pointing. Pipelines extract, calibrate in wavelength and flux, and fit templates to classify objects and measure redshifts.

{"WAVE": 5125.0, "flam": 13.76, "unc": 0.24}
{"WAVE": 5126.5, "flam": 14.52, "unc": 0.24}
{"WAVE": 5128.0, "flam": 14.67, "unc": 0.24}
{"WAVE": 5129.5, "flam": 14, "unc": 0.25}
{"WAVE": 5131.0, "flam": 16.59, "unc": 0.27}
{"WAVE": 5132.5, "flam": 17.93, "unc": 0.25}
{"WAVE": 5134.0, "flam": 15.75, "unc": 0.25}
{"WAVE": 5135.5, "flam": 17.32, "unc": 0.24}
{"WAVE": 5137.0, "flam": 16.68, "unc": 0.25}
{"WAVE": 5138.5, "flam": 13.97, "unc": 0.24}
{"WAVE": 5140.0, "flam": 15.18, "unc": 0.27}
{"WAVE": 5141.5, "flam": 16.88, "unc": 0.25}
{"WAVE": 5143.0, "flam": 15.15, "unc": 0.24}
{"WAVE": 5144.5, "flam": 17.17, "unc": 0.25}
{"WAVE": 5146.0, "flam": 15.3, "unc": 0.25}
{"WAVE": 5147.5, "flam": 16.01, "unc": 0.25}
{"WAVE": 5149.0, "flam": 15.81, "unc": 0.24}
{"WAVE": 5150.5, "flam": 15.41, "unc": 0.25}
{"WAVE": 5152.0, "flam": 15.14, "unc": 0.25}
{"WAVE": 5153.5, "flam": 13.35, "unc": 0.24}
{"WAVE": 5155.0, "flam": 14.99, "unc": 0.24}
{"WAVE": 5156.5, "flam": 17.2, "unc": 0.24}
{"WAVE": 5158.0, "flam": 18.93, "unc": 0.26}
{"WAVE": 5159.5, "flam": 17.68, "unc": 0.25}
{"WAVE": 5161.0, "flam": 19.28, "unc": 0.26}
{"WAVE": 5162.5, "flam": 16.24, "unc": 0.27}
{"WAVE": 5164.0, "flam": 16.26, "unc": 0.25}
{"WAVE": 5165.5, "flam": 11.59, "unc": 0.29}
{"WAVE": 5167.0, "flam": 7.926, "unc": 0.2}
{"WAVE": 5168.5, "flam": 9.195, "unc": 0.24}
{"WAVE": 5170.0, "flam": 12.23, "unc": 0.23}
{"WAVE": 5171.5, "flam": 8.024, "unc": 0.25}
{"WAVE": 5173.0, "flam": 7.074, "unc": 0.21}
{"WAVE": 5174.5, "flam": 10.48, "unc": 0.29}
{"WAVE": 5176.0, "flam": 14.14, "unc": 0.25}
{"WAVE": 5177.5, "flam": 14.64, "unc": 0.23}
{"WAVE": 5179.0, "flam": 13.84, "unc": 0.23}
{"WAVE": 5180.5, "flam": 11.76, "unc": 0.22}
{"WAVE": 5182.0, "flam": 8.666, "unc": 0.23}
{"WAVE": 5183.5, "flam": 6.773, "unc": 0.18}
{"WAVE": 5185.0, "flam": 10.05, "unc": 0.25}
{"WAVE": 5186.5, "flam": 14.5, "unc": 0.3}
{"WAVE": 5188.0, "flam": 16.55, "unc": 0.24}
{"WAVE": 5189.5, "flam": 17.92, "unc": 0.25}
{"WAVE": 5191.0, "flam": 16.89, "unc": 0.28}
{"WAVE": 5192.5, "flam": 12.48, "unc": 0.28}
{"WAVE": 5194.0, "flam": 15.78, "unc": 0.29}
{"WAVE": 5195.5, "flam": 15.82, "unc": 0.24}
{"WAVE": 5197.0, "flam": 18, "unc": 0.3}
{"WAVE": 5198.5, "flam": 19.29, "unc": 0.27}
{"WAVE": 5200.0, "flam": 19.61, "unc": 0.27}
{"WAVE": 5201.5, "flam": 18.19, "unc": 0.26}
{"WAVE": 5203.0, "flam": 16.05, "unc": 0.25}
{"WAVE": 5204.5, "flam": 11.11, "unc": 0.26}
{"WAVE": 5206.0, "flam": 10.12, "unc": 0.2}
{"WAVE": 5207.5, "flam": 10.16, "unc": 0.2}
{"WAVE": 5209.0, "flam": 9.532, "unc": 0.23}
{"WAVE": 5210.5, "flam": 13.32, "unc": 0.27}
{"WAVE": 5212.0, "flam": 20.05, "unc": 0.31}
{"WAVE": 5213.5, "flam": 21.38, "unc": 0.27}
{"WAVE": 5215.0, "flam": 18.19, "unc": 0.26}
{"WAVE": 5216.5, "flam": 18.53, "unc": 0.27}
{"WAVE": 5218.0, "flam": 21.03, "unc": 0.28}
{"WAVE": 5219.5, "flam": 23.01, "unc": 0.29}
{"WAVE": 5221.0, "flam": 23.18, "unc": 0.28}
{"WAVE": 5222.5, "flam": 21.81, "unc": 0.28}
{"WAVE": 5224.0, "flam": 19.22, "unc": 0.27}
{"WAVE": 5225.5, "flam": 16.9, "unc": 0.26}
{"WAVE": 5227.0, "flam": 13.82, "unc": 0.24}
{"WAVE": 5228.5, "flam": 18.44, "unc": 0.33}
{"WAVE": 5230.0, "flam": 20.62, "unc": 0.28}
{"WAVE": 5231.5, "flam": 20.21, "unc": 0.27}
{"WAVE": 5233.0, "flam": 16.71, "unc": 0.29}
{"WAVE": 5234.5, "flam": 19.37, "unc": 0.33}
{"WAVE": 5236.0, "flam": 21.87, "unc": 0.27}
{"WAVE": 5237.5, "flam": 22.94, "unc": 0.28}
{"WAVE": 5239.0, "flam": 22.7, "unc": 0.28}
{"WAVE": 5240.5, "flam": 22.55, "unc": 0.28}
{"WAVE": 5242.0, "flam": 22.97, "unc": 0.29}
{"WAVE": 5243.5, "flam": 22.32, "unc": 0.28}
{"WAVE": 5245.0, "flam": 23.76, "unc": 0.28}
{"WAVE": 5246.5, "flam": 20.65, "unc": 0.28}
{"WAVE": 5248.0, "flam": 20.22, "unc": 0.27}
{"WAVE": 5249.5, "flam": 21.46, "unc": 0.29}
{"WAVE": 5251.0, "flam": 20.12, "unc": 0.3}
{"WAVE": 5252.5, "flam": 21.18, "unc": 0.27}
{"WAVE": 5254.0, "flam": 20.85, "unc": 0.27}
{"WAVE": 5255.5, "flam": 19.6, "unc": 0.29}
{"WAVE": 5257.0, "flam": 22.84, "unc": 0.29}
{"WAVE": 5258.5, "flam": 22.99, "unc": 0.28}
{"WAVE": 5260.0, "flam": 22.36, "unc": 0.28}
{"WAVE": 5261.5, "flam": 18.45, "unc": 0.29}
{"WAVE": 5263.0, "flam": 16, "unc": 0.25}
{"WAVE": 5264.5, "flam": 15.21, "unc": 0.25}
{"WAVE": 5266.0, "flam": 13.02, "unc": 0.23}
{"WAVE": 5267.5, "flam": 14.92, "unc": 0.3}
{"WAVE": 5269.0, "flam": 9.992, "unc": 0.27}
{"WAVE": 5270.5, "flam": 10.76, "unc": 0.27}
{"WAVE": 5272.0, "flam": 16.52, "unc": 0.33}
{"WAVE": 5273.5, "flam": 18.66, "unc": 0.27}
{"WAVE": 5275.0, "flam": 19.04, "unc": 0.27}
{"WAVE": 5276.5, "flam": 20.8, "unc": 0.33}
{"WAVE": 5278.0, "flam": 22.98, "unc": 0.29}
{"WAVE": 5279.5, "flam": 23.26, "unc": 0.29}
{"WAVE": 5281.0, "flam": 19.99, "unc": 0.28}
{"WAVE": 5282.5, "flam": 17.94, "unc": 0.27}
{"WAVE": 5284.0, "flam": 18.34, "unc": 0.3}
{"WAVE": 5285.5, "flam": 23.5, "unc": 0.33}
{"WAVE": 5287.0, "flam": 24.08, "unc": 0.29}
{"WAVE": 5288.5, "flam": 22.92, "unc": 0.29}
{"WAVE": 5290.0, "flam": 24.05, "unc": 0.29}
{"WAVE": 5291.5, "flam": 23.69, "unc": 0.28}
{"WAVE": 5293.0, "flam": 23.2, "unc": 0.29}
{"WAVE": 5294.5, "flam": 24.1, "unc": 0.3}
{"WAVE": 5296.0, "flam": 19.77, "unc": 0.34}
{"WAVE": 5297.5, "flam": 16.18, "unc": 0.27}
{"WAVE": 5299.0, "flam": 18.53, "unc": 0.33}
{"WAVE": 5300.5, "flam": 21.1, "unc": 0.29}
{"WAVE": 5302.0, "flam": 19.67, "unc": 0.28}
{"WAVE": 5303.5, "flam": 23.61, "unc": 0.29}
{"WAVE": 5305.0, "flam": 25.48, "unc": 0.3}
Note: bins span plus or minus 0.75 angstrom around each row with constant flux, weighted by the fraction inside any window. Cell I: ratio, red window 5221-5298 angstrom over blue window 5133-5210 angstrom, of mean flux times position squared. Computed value 1.4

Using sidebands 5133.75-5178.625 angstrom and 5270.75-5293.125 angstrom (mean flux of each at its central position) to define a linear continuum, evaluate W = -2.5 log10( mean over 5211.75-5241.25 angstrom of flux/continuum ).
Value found -0.11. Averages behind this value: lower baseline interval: 14.5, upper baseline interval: 21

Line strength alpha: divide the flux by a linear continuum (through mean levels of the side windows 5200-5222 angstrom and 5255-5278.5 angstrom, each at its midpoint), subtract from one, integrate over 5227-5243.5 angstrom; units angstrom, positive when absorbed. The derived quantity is -3.22 angstrom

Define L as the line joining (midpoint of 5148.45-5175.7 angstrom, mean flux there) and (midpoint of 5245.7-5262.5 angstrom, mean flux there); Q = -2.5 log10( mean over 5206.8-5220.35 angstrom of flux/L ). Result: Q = 0.03 mag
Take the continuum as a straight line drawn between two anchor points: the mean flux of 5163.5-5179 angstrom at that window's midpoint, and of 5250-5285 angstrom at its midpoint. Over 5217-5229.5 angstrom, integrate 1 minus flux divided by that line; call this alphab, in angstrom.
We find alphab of -3.7 angstrom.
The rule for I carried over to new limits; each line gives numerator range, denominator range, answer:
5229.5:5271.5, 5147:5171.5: 1.38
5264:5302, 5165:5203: 1.51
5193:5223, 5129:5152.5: 1.10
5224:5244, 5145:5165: 1.27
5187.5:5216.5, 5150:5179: 1.18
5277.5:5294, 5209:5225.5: 1.18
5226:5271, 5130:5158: 1.26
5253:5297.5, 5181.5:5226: 1.24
